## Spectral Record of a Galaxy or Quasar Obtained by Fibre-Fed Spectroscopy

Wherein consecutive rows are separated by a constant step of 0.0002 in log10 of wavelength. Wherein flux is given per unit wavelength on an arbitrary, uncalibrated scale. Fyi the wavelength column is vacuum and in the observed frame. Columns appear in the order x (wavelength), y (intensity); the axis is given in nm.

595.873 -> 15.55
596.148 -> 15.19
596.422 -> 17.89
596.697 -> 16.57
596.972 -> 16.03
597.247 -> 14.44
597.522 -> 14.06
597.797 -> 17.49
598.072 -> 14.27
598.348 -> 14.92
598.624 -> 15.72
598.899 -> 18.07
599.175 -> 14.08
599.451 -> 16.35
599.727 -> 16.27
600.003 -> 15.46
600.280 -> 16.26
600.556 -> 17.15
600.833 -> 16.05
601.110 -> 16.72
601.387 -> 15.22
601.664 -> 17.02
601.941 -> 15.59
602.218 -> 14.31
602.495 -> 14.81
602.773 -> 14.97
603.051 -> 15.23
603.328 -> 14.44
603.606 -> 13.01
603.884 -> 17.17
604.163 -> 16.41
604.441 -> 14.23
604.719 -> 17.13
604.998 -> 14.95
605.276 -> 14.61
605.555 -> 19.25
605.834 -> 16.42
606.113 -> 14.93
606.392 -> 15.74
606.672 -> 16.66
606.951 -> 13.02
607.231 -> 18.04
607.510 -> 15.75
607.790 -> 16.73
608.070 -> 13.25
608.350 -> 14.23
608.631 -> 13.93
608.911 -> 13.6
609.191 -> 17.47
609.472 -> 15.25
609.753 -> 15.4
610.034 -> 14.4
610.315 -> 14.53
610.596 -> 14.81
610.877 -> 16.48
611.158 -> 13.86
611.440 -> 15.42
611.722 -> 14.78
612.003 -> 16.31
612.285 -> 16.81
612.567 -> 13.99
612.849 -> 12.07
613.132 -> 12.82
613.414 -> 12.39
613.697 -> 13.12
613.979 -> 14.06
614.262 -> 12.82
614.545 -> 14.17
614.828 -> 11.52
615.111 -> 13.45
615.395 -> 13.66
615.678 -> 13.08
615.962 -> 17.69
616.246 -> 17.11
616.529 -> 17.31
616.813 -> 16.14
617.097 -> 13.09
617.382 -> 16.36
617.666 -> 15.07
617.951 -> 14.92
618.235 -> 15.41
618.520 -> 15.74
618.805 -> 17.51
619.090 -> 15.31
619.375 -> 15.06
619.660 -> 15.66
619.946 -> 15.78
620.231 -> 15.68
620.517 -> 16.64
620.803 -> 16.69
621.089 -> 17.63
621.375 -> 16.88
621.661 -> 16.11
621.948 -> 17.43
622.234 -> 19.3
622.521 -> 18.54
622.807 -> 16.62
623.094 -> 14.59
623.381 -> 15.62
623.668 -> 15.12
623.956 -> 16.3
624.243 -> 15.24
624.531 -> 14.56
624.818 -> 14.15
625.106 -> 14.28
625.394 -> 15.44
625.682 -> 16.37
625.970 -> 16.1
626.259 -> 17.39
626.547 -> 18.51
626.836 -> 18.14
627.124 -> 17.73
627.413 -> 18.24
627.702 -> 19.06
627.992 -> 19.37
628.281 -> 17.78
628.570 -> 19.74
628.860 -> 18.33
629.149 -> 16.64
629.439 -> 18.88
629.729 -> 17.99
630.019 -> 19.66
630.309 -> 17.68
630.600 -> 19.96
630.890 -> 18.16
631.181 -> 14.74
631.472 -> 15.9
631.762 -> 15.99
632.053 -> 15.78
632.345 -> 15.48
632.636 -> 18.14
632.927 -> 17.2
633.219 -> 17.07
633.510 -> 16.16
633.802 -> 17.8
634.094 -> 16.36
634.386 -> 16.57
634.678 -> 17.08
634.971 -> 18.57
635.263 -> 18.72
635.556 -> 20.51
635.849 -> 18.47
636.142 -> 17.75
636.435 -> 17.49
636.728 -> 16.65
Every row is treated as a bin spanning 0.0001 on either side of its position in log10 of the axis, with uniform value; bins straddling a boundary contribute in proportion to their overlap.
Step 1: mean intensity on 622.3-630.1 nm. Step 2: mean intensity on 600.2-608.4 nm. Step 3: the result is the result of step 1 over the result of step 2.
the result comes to 1.09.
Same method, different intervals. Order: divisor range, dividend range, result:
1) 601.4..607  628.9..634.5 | 1.11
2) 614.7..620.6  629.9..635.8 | 1.13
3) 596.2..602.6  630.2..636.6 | 1.09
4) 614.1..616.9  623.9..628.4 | 1.15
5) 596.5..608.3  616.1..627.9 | 1.04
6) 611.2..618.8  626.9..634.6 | 1.20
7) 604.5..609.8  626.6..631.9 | 1.16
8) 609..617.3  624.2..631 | 1.20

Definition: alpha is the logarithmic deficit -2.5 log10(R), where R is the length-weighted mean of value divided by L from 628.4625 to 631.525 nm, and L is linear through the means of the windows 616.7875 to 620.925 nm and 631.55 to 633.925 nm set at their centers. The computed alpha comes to -0.097 mag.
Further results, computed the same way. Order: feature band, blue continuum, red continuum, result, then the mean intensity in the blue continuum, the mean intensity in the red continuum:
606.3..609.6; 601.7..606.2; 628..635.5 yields 0.035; 15.5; 17.5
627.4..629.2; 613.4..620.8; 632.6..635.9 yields -0.111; 15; 17.7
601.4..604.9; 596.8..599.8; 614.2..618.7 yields 0.005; 15.6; 14.9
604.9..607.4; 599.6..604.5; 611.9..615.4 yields -0.077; 15.6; 13.6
